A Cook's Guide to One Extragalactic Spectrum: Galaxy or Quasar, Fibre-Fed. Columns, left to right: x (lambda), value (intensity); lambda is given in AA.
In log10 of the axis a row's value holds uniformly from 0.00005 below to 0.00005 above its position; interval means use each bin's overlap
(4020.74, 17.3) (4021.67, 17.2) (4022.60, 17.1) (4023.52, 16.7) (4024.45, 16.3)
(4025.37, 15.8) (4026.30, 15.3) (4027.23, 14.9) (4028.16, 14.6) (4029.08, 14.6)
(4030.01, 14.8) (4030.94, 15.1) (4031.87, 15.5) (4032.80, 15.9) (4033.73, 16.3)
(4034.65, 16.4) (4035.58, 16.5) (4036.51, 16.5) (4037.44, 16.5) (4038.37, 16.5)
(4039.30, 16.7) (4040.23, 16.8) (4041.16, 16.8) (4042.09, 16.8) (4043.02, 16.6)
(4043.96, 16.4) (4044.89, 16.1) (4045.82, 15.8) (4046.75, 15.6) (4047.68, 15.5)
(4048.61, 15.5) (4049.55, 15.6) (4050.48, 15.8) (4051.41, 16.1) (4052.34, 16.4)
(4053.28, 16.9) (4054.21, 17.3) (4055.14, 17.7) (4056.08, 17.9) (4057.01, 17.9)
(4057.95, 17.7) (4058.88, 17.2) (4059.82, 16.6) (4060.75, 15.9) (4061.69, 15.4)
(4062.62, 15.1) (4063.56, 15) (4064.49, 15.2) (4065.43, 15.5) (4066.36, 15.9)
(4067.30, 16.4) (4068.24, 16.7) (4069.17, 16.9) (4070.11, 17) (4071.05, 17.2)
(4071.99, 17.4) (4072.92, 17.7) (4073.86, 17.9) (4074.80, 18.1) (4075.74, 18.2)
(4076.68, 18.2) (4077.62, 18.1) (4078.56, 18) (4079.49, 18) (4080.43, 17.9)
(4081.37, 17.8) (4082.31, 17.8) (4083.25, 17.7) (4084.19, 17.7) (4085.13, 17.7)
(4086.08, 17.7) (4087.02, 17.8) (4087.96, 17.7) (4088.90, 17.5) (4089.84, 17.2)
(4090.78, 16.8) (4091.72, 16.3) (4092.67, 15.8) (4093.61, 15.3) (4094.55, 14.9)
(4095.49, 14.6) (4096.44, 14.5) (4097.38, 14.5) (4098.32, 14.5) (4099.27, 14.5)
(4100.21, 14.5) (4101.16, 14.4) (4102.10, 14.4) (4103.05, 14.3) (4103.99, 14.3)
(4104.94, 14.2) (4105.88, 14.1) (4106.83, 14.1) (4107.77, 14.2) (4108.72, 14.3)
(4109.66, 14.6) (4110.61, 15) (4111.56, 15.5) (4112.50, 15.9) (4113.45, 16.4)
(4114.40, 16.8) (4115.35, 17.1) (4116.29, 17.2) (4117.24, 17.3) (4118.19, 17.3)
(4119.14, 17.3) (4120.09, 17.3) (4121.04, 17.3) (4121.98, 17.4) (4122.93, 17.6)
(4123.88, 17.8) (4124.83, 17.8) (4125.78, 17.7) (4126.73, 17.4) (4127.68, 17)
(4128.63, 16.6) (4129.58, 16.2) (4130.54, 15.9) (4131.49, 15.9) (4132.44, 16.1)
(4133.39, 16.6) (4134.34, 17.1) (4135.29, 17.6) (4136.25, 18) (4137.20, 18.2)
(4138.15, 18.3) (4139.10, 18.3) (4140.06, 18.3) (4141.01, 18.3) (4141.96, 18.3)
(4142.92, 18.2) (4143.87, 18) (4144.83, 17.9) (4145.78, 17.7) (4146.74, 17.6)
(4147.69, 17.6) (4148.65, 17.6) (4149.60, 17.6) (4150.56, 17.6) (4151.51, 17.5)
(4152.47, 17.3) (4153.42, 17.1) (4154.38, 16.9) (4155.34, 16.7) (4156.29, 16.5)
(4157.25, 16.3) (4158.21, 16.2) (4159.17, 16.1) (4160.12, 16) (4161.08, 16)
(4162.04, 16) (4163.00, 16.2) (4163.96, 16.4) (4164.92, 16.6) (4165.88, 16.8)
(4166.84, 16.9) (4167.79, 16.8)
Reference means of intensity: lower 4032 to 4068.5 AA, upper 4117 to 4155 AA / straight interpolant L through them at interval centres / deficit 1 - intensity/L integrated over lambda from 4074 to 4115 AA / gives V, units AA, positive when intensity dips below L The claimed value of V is 1.9 AA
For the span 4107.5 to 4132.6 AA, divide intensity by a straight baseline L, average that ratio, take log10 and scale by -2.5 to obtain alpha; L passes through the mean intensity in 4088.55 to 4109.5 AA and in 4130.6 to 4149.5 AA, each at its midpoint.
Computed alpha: -0.02 mag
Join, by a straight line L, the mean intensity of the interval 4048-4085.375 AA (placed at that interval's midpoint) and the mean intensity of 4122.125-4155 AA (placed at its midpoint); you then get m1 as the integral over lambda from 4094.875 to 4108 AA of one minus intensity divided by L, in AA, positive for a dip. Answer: 2.16 AA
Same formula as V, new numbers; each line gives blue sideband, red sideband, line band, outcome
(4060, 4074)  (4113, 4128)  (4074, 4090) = -1.20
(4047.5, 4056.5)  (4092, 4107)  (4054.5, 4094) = -3.84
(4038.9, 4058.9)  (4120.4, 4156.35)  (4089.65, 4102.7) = 1.47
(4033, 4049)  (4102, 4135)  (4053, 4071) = -0.29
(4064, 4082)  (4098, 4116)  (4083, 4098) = -0.33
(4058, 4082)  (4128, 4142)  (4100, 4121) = 2.00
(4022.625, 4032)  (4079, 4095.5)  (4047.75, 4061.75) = -0.40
